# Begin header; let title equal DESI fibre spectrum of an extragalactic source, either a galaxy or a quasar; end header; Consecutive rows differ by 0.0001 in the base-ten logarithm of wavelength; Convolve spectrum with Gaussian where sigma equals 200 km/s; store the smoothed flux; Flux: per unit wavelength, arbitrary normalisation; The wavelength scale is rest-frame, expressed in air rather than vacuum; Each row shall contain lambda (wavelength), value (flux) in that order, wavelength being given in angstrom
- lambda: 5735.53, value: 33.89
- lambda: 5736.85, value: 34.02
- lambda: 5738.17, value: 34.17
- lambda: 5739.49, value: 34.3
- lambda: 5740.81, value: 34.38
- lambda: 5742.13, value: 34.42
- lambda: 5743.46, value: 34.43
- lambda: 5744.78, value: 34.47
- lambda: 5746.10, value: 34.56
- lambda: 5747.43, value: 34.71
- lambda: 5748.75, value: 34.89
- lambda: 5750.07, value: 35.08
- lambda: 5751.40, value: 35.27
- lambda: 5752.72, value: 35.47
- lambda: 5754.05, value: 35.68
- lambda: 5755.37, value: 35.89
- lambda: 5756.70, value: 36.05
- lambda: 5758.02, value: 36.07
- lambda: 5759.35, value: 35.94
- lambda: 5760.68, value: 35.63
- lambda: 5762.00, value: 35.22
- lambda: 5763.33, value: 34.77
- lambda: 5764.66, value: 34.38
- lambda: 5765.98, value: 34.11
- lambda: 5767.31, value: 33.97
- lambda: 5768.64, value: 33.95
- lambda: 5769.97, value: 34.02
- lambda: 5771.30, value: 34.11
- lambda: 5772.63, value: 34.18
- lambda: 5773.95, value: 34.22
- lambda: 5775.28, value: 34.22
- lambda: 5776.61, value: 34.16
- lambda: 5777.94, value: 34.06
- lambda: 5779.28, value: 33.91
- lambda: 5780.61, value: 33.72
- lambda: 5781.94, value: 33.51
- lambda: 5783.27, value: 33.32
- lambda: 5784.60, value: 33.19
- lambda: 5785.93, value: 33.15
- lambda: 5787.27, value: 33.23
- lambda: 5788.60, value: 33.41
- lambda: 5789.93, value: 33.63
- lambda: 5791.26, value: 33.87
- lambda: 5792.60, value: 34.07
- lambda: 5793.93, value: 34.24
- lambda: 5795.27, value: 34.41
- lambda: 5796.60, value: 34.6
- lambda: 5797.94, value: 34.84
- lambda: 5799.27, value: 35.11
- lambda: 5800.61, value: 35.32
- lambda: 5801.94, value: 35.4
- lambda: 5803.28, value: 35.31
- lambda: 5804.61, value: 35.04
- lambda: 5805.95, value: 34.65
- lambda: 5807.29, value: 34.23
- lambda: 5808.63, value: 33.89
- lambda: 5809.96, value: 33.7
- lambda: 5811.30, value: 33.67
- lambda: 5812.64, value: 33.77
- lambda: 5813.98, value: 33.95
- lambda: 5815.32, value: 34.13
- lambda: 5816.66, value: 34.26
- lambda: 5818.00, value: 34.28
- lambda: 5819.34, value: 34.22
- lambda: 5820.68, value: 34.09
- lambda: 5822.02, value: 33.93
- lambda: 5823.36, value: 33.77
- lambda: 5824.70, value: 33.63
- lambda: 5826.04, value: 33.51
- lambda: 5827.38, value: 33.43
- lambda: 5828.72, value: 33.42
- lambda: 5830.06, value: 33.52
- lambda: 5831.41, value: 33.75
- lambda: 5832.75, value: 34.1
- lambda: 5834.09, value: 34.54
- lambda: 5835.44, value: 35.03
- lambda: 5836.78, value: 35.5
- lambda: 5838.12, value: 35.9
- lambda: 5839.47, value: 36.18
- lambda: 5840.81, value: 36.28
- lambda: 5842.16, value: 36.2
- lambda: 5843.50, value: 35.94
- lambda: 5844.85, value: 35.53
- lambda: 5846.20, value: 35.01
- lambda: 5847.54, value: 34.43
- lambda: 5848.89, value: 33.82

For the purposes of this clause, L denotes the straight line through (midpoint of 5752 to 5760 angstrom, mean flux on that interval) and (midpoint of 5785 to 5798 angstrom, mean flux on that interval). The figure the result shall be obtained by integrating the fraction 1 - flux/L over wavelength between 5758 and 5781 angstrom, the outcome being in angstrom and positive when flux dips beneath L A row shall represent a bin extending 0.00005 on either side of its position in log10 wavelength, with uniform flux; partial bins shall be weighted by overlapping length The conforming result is 0.43 angstrom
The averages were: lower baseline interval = 35.9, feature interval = 34.4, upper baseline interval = 33.9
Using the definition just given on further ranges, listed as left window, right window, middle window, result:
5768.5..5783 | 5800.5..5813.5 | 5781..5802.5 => 0.10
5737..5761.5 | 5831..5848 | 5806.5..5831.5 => 0.99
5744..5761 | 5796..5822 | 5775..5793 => 0.61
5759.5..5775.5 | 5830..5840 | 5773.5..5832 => 1.06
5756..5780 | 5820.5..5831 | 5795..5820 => -0.38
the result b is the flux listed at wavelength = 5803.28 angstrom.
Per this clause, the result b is 35.31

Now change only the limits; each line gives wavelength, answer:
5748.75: 34.89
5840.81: 36.28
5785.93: 33.15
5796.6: 34.6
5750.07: 35.08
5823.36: 33.77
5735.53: 33.89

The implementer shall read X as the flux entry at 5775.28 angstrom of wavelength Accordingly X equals 34.22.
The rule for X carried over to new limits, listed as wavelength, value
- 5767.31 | 33.97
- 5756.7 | 36.05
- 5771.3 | 34.11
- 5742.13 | 34.42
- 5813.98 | 33.95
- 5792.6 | 34.07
